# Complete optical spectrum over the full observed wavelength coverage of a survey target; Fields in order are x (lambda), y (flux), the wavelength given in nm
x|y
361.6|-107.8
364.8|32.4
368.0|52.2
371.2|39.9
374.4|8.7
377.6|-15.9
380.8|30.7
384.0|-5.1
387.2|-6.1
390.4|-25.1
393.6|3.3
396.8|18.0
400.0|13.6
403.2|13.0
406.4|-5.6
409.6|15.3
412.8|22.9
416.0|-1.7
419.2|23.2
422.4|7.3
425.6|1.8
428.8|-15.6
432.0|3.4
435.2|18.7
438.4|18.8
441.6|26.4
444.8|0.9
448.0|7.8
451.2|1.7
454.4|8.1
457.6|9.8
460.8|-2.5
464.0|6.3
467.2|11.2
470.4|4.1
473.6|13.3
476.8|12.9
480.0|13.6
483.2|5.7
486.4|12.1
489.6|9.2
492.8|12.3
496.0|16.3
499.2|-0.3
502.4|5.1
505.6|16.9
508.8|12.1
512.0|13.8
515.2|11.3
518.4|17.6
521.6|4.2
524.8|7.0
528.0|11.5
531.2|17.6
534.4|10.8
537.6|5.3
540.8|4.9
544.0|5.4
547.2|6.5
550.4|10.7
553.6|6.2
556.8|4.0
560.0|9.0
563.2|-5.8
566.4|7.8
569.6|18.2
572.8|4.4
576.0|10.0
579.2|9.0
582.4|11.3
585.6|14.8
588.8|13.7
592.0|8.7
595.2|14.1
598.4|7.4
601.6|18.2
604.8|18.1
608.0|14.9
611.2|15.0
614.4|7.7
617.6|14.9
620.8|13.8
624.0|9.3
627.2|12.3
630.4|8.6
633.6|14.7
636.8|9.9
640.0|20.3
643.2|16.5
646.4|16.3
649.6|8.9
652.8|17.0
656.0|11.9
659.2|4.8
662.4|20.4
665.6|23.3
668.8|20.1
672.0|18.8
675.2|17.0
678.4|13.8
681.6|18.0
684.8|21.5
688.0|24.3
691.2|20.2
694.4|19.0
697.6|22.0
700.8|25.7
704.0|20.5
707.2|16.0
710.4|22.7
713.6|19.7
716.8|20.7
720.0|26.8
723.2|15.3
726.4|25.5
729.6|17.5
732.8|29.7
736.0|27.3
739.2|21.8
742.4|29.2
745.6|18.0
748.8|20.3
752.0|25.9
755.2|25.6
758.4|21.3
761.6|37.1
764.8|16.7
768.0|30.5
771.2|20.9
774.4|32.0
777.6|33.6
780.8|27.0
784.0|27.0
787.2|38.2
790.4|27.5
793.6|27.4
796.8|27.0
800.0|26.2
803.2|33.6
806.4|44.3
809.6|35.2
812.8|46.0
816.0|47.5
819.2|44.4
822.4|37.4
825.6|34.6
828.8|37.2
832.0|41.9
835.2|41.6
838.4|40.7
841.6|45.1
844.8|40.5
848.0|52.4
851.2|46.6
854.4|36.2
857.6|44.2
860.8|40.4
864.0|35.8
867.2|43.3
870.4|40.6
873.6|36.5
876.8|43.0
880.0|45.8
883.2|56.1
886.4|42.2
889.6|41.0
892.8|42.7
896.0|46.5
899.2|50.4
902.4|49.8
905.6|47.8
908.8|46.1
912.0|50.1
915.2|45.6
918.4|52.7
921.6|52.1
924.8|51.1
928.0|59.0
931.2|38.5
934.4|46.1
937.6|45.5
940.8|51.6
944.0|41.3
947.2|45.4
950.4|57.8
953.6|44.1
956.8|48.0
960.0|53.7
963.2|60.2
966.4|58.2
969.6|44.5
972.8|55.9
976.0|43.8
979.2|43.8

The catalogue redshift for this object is 1.01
